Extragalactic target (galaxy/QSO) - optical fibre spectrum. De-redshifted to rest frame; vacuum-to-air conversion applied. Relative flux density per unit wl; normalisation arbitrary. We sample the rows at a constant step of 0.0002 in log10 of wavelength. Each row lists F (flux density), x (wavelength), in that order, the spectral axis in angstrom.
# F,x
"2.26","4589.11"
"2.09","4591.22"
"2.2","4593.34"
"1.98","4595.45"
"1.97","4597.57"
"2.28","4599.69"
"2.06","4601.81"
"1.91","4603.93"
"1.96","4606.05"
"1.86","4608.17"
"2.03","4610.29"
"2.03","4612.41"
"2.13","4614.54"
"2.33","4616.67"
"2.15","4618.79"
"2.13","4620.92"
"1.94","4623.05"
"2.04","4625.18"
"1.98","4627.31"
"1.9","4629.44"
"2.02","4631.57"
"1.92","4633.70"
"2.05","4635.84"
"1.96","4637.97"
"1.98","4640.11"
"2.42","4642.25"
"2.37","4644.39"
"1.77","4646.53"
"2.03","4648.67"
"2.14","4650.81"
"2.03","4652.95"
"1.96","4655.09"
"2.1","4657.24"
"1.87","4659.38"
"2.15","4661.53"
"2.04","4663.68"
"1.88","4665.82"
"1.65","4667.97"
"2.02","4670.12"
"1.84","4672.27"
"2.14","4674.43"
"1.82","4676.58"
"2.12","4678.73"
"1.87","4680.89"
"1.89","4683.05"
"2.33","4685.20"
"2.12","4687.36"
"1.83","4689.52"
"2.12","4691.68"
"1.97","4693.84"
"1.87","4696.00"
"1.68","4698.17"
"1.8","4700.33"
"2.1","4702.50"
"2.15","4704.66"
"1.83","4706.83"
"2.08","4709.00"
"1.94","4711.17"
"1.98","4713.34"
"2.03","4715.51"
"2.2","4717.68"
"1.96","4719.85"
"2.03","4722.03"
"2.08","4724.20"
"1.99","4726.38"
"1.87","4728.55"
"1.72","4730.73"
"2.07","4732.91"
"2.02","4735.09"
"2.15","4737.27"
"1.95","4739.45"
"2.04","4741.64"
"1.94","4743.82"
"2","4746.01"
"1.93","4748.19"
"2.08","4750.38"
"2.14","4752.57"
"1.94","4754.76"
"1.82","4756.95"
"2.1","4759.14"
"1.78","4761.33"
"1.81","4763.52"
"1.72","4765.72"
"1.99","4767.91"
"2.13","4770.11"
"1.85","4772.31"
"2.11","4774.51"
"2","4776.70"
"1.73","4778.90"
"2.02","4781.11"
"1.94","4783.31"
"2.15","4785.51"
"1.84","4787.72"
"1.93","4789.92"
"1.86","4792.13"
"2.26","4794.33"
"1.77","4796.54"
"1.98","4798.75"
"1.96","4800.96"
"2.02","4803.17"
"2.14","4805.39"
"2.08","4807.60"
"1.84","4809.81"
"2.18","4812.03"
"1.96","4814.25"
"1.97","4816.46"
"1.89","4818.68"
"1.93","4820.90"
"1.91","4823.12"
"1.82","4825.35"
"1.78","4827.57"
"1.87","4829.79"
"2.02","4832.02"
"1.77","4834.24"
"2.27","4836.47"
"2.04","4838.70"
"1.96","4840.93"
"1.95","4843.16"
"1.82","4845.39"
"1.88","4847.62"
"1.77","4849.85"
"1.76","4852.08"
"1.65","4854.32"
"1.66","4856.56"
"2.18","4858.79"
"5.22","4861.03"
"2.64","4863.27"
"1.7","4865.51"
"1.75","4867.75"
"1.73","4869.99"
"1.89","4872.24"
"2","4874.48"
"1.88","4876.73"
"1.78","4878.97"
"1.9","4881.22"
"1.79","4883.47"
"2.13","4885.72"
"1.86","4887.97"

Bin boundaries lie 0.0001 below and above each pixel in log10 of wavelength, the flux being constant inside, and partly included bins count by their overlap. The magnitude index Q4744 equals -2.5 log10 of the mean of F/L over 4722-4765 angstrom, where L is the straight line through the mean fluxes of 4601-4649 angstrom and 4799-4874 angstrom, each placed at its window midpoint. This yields 0.04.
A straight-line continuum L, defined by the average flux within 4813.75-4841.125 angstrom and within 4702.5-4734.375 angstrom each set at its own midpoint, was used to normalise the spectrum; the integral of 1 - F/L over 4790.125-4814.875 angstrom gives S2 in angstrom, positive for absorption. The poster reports -0.7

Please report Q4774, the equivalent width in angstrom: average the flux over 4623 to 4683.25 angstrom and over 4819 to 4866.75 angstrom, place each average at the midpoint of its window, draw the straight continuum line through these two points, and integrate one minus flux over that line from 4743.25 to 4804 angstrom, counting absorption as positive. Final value 2.6 angstrom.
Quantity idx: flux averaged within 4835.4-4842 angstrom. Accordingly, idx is 2.09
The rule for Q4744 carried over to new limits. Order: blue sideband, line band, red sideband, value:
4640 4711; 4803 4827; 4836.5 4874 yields 0.059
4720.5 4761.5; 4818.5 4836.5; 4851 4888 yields 0.089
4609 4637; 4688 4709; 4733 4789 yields 0.036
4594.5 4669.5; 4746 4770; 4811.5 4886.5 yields 0.042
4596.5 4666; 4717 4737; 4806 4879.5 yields 0.020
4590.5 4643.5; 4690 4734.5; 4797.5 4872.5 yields 0.038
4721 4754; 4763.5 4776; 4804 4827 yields 0.021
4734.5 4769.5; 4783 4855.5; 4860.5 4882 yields 0.077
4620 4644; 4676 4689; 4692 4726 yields -0.012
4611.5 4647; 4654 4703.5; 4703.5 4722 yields 0.043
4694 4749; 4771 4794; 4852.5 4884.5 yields 0.043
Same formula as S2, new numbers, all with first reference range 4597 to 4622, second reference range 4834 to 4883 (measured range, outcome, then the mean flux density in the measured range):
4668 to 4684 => 1.01 angstrom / 1.94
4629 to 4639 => 0.46 angstrom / 1.98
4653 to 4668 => 0.67 angstrom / 1.98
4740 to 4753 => 0.32 angstrom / 2.01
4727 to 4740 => 0.62 angstrom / 1.97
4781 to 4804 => 0.97 angstrom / 1.97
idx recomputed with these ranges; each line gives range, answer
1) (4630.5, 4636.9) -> 2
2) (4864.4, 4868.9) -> 1.73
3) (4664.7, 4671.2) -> 1.85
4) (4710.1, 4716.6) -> 1.98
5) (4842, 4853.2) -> 1.84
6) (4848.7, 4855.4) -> 1.73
